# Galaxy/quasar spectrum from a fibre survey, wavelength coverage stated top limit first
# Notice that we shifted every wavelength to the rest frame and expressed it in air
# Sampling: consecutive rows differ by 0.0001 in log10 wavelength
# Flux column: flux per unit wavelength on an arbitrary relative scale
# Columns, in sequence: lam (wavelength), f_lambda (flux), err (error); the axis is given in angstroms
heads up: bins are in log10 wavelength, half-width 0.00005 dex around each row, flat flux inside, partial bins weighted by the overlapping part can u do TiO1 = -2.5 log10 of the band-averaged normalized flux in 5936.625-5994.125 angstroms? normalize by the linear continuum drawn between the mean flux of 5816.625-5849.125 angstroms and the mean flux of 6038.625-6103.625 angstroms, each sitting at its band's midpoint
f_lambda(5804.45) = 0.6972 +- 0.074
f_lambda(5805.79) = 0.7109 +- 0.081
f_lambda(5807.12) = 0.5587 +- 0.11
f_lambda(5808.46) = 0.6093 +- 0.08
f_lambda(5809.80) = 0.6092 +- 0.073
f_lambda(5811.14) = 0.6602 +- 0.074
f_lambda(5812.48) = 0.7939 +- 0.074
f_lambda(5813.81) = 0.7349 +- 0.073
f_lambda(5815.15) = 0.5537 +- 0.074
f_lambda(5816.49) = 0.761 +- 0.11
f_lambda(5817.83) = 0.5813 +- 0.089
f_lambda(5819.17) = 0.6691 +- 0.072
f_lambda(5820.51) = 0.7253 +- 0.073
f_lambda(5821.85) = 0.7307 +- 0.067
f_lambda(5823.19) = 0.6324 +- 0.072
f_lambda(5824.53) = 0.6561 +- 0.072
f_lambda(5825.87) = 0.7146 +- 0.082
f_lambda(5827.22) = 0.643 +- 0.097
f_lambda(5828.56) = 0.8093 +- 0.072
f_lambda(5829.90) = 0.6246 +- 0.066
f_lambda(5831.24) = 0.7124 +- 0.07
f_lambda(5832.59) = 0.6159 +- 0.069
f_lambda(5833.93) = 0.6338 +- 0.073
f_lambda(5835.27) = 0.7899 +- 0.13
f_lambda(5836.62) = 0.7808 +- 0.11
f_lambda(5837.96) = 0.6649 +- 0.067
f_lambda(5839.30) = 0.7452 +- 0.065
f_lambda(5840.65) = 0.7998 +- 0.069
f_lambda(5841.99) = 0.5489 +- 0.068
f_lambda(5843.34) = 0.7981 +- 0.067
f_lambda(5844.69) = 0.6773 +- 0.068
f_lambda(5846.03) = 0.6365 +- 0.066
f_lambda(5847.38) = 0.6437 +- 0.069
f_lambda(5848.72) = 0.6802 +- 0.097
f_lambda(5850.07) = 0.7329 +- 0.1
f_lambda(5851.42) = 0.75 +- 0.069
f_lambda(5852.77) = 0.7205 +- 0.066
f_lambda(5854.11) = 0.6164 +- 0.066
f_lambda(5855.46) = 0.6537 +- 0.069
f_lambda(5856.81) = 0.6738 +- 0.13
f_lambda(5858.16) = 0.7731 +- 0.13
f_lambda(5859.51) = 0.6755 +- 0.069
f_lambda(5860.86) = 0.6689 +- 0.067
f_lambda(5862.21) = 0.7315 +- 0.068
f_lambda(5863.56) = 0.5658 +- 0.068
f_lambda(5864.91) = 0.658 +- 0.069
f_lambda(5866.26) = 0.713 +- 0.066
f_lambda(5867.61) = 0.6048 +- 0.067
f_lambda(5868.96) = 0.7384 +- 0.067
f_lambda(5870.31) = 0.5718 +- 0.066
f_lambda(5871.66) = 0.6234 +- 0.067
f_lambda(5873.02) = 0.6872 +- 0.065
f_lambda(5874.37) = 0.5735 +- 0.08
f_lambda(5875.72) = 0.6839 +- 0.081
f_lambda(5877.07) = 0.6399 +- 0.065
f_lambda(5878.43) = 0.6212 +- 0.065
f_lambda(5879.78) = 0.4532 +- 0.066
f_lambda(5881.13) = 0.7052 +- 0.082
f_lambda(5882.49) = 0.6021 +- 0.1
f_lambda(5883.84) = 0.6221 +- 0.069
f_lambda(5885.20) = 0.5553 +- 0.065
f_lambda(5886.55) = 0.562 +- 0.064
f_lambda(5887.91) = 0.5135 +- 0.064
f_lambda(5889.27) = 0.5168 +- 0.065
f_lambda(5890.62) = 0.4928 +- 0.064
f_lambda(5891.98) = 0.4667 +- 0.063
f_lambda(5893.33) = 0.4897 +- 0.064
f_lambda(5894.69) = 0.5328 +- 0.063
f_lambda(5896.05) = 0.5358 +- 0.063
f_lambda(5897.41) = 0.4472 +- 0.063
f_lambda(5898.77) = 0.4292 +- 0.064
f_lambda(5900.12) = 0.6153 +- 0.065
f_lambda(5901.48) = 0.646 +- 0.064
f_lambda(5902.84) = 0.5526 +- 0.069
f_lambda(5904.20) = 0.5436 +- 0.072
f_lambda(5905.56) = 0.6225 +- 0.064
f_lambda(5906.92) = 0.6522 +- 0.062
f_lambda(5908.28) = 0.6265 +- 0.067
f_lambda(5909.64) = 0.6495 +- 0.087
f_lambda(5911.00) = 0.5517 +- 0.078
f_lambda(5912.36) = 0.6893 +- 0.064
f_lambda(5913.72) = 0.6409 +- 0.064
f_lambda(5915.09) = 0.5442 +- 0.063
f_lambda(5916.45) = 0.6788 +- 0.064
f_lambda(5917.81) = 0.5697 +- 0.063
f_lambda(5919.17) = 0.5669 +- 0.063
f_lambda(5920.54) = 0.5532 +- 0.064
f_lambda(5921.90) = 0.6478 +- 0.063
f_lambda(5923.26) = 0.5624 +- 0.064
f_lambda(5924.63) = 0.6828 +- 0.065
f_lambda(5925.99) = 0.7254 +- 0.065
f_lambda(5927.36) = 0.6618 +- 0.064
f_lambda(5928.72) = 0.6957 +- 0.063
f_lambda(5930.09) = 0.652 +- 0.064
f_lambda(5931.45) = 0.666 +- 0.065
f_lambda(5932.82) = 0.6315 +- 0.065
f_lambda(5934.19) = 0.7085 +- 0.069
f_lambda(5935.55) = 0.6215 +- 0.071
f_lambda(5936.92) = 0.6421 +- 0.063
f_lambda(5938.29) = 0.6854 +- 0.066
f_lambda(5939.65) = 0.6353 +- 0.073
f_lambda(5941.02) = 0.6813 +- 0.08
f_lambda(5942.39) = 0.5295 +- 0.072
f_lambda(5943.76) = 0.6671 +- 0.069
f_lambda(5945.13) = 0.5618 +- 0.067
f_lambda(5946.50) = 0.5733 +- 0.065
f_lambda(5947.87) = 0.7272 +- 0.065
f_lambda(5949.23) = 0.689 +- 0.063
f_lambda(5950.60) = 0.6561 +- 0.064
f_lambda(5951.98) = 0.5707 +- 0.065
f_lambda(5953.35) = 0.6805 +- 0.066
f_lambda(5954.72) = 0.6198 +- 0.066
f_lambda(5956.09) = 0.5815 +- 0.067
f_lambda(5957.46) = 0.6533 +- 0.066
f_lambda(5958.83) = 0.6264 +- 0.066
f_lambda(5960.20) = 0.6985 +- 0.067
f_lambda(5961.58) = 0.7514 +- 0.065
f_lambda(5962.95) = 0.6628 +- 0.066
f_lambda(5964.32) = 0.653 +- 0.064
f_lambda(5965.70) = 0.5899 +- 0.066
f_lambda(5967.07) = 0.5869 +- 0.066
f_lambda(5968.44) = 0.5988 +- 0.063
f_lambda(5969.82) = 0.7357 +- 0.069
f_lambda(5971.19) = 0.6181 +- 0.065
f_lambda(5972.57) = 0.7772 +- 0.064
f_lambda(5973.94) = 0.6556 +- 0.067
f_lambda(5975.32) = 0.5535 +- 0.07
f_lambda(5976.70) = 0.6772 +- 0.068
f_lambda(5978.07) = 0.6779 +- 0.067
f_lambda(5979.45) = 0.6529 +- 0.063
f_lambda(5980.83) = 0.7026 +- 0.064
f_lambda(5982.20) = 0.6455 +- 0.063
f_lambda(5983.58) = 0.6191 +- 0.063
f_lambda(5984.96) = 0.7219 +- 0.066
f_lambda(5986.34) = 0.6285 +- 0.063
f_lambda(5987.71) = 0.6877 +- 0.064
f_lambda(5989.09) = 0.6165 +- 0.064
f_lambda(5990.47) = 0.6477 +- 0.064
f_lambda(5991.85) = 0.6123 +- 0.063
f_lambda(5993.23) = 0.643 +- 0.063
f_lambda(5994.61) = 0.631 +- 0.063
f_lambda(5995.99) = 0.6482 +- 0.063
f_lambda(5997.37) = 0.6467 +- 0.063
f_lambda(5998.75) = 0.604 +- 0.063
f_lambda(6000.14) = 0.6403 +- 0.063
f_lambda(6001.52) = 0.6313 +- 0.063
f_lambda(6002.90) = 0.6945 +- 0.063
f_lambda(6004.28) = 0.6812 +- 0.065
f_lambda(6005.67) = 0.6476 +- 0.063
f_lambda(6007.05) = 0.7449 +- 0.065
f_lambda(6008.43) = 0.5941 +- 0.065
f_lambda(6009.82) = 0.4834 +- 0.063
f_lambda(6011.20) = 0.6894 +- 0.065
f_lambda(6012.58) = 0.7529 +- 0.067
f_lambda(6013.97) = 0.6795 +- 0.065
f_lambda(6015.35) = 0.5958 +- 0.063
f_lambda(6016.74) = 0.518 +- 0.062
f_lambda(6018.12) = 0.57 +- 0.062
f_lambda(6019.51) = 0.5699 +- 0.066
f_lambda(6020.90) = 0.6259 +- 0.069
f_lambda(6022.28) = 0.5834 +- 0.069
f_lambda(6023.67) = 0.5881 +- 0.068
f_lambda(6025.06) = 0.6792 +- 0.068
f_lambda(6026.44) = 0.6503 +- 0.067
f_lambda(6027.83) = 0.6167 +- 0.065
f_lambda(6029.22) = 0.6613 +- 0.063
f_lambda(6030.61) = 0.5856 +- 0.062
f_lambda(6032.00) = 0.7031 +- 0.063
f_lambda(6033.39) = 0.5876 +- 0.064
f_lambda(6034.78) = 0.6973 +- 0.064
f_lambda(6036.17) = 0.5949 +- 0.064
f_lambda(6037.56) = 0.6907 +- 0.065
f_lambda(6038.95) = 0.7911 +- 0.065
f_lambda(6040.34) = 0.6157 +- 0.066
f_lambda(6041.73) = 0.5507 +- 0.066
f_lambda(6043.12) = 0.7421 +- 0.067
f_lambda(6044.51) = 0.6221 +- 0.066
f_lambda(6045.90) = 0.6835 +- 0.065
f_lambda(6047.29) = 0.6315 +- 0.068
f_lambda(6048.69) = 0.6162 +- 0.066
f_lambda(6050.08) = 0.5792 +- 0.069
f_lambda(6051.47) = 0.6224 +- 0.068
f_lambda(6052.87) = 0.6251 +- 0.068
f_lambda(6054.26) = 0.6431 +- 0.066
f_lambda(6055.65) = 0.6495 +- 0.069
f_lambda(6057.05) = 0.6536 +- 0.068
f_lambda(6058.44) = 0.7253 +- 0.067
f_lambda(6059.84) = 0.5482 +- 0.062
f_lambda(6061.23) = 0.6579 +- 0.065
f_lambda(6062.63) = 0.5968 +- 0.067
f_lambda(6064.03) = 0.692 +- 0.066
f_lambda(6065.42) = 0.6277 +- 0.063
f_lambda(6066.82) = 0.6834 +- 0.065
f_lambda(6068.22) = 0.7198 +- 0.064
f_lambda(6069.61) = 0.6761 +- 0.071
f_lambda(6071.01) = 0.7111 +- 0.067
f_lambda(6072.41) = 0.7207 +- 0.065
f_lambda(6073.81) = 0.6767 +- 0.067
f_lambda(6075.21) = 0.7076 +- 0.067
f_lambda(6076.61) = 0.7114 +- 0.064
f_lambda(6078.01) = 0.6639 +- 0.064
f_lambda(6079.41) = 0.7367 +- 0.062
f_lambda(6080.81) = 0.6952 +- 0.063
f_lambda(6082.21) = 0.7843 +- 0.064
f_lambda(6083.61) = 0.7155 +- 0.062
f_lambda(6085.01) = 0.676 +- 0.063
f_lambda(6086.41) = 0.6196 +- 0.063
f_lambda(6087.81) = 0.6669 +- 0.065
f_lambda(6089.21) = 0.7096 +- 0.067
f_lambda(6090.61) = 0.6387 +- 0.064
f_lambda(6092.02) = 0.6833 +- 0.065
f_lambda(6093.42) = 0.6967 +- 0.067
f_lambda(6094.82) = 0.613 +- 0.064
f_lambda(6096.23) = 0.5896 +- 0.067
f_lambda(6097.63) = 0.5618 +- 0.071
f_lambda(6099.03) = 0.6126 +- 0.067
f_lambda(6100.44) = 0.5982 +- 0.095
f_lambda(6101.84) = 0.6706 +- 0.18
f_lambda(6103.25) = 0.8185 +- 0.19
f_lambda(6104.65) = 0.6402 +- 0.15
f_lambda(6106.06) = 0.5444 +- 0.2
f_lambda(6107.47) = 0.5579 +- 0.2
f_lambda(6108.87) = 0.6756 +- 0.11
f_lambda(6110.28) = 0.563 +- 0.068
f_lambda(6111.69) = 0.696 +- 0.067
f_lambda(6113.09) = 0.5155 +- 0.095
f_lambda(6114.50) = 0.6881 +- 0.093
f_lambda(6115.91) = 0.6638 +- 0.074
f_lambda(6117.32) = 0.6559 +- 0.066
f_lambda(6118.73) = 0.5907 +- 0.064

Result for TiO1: 0.04 mag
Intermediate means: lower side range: 0.689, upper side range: 0.663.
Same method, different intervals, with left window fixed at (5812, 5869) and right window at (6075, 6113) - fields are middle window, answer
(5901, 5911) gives 0.122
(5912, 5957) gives 0.068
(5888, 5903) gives 0.296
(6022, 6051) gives 0.038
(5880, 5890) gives 0.185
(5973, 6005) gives 0.035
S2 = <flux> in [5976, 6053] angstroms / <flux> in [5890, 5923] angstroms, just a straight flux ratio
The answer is 1.12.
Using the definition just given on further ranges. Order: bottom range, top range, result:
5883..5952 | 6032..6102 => 1.09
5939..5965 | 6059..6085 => 1.06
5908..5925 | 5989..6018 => 1.04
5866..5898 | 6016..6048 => 1.09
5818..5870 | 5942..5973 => 0.94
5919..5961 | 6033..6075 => 1.02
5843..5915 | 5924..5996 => 1.05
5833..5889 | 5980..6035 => 0.97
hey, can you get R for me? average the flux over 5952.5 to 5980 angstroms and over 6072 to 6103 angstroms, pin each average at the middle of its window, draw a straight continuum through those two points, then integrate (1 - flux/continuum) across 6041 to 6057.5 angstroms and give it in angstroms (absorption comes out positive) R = 0.8 angstroms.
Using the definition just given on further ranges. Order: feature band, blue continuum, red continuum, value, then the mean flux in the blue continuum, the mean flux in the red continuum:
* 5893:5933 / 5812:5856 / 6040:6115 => 4.5 angstroms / 0.692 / 0.654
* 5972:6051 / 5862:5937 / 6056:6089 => 1.4 angstroms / 0.605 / 0.681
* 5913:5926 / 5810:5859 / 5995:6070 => 1.1 angstroms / 0.692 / 0.641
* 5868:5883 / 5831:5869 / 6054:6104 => 1.3 angstroms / 0.689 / 0.671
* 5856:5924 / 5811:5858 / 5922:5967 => 7.0 angstroms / 0.692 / 0.647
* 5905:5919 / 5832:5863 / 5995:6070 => 1.2 angstroms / 0.696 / 0.641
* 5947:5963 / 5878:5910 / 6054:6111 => -1.8 angstroms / 0.559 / 0.662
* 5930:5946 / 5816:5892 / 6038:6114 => 0.4 angstroms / 0.658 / 0.656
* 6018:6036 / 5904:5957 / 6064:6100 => 0.9 angstroms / 0.633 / 0.676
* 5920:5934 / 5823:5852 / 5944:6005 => 0.3 angstroms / 0.696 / 0.649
